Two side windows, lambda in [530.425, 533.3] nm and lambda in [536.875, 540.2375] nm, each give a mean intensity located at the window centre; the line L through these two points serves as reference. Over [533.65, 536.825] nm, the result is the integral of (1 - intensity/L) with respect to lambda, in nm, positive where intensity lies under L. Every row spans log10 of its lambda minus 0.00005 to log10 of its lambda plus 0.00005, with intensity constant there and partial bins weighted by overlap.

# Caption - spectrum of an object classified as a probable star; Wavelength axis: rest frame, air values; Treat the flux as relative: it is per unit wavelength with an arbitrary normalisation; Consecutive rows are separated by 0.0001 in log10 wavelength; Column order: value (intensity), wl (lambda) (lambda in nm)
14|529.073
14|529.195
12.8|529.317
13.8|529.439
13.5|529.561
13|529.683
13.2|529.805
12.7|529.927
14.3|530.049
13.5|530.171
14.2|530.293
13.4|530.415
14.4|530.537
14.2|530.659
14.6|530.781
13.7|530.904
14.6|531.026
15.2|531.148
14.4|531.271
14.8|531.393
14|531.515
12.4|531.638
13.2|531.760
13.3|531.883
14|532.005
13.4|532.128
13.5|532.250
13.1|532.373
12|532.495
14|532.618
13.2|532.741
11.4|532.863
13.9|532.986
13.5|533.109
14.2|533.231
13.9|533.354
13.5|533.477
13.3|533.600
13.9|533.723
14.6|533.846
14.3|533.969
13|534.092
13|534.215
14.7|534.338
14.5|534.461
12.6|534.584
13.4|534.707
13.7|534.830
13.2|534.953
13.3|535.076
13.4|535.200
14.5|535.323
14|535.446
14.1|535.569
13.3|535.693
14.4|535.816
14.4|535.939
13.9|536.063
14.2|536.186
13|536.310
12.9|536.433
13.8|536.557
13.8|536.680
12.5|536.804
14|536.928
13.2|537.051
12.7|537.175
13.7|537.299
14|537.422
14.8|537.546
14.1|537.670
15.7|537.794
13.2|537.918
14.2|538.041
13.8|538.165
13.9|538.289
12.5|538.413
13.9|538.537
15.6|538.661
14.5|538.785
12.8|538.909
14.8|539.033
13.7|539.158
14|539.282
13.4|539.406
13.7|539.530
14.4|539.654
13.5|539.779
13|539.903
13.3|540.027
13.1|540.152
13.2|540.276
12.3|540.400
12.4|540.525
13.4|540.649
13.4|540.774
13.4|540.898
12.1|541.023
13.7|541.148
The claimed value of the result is 0.01 nm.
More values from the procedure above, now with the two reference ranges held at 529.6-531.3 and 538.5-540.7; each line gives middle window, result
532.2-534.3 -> 0.06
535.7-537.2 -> 0.02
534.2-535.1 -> 0.01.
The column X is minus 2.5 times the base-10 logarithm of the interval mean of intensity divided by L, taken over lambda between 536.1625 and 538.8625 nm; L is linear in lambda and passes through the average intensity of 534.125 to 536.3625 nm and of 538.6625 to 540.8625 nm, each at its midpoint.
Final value -0.01 mag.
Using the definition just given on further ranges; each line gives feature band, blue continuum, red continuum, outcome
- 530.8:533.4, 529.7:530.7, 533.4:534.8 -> 0.007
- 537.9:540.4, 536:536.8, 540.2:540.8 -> -0.047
